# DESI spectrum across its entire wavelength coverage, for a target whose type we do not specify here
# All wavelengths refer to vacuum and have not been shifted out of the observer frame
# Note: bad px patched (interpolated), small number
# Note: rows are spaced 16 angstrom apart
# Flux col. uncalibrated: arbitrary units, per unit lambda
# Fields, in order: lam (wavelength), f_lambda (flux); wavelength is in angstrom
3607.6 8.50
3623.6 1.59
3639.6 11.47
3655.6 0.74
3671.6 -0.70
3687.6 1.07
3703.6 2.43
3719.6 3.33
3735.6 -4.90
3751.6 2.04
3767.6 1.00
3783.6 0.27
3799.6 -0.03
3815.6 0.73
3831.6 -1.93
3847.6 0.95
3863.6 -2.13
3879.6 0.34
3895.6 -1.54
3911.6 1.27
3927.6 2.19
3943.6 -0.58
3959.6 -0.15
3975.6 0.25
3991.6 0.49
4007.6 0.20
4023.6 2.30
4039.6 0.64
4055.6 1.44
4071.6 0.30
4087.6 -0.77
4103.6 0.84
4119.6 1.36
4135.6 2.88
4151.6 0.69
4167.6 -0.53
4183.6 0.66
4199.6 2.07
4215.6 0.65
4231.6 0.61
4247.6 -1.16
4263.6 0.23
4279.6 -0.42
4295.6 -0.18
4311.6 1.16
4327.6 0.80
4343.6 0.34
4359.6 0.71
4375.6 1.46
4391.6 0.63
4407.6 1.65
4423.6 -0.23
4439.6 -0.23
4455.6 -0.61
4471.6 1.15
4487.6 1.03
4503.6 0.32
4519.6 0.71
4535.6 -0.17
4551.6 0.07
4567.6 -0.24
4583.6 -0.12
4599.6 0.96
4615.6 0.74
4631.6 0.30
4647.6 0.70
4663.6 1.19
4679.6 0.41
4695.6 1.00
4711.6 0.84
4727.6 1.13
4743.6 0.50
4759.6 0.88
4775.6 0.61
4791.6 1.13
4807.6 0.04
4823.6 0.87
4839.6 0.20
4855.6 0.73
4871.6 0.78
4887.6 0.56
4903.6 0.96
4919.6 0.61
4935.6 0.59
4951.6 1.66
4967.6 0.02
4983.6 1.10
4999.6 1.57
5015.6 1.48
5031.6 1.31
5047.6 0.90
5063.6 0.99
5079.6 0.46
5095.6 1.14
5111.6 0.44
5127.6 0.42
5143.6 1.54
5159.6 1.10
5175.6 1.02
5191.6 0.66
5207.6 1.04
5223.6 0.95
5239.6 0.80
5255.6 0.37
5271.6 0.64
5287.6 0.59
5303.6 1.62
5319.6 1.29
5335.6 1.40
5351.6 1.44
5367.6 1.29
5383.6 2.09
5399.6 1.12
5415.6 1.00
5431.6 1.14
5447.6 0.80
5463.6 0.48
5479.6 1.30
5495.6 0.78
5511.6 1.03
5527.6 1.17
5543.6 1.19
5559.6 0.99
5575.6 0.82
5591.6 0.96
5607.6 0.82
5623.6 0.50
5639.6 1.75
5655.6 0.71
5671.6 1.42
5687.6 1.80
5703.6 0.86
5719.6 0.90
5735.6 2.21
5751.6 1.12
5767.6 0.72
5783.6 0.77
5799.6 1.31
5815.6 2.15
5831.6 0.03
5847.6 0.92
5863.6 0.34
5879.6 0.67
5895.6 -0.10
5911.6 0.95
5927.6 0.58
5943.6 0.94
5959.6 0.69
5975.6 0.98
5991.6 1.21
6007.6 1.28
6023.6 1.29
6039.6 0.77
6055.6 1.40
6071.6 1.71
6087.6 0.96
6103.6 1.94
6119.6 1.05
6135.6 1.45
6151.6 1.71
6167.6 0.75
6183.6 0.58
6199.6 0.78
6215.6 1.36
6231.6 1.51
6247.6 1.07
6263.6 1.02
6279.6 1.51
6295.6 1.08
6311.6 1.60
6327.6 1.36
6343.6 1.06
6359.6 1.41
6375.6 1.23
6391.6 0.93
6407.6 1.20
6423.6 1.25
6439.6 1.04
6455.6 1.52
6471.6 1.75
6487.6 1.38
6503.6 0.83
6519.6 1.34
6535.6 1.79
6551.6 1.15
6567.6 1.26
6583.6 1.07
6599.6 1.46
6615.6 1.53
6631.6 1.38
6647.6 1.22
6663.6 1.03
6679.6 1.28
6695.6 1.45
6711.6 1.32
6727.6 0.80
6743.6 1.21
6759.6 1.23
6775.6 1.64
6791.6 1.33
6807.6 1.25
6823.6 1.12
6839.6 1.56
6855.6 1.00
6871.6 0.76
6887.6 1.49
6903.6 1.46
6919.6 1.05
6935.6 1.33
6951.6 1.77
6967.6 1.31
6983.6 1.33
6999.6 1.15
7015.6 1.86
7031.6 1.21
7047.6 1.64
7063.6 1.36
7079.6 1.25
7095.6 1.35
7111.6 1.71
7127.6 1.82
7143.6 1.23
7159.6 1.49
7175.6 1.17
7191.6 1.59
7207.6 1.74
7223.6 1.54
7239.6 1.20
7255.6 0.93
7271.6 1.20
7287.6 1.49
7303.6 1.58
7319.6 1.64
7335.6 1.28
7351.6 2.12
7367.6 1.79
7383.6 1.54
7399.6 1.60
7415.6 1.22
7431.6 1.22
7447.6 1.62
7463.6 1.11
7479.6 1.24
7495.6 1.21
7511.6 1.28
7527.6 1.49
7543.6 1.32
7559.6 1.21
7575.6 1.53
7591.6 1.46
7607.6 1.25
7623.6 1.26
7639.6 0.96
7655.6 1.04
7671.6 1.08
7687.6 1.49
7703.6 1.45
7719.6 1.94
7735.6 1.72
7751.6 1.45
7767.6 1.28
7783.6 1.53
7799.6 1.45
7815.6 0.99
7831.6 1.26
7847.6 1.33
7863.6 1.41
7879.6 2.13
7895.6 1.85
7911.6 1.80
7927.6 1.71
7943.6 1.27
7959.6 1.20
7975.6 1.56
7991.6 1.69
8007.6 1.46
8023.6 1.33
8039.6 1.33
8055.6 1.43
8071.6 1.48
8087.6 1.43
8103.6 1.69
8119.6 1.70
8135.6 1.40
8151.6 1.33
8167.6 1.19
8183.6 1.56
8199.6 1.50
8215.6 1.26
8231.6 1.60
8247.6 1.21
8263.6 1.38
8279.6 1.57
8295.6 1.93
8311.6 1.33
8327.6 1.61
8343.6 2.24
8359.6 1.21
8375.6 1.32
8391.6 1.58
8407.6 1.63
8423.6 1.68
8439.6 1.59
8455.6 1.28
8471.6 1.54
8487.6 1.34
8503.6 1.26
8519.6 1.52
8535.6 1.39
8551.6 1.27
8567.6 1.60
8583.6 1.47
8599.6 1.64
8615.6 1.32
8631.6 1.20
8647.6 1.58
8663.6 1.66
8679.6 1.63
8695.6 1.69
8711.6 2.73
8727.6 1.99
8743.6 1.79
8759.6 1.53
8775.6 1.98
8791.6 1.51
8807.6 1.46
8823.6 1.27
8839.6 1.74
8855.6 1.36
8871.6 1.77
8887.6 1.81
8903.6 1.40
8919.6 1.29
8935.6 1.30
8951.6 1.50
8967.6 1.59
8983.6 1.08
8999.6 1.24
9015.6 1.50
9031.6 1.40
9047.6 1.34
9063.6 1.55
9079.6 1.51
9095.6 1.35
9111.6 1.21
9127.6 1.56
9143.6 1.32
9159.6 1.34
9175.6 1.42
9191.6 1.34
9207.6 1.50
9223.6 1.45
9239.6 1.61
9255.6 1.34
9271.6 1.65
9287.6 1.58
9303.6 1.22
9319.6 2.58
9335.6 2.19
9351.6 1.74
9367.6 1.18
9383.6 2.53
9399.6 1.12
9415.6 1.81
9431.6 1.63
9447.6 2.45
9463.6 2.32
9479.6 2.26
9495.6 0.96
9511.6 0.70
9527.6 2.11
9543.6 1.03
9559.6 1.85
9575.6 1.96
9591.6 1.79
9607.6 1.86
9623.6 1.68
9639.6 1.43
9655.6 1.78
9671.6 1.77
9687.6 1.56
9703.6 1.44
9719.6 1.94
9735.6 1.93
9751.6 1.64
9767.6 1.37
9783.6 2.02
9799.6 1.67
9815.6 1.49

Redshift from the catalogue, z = 0.33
